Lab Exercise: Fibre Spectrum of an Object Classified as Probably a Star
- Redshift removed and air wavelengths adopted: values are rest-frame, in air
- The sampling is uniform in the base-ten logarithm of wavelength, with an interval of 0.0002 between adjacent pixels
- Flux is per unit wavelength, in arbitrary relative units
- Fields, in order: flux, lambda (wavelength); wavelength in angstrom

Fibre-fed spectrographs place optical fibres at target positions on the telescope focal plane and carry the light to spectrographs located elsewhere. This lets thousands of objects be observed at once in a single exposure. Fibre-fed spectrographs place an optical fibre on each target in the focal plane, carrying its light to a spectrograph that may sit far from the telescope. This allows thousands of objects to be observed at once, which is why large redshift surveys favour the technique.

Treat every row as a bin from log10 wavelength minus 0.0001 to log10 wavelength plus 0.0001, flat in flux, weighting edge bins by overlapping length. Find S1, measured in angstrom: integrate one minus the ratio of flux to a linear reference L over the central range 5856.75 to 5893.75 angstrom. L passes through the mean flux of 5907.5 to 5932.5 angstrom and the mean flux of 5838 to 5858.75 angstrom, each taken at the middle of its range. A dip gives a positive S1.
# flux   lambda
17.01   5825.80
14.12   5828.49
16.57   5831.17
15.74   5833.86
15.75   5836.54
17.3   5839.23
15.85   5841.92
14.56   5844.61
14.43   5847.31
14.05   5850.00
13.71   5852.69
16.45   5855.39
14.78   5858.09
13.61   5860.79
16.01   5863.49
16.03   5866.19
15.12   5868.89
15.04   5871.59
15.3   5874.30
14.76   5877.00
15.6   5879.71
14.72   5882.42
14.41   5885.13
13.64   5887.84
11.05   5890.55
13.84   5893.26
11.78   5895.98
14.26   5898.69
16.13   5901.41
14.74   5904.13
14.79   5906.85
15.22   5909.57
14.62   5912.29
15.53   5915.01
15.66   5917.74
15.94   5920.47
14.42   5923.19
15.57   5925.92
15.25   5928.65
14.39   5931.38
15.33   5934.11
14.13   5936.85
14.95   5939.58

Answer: 1.4 angstrom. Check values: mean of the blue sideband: 15.1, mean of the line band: 14.6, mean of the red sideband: 15.2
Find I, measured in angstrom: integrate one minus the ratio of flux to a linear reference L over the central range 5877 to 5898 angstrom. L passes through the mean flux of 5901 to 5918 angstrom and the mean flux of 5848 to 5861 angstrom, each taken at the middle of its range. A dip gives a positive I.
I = 1.8 angstrom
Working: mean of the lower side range 14.6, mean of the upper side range 15.2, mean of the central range 13.7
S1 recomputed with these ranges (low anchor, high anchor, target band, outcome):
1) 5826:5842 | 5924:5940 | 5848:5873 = 1.1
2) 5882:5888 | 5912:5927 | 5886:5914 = 1.4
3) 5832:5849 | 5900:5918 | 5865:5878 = 0.1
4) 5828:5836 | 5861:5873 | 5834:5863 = 0.8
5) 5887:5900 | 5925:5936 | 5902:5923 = -1.8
